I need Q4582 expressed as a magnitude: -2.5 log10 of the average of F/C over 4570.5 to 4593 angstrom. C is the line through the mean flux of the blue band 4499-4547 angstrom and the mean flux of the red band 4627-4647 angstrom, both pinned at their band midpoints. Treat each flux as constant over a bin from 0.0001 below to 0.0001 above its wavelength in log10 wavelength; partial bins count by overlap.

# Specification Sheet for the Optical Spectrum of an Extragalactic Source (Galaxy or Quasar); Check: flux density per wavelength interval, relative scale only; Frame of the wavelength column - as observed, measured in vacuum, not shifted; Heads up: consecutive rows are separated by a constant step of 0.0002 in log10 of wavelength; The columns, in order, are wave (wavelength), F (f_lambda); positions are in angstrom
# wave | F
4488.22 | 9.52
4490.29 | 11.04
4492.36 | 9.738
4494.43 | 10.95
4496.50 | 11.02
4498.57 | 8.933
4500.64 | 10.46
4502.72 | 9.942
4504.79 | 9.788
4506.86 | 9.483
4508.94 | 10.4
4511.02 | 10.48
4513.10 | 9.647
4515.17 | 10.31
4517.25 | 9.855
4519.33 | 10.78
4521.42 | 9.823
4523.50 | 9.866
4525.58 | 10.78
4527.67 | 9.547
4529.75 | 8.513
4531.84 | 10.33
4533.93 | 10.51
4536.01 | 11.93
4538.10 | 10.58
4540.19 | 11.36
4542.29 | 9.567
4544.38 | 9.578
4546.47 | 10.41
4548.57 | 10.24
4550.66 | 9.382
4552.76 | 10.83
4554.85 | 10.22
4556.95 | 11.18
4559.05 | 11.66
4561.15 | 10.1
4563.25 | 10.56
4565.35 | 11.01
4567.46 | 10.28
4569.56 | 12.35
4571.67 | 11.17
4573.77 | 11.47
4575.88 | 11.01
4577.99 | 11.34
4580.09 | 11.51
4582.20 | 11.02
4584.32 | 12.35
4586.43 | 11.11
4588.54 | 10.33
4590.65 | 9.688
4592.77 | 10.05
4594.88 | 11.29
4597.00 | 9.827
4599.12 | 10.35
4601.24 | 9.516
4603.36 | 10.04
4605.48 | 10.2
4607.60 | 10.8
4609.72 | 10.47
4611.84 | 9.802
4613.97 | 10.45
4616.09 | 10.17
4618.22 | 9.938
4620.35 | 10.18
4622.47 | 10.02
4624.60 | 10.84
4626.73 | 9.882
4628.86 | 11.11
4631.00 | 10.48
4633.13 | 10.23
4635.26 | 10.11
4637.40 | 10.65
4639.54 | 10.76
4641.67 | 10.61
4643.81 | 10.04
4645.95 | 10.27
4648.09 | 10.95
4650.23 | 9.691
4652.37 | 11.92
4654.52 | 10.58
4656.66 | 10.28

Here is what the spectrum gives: -0.08 mag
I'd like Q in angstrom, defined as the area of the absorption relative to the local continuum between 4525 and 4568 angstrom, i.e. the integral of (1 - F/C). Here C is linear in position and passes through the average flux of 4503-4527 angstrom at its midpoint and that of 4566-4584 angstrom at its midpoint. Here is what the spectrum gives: 1.3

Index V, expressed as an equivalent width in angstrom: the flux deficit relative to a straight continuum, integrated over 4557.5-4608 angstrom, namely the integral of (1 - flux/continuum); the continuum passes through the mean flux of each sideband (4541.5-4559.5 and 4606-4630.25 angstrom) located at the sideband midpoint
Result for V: -2.3 angstrom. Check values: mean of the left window 10.3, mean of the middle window 10.8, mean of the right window 10.3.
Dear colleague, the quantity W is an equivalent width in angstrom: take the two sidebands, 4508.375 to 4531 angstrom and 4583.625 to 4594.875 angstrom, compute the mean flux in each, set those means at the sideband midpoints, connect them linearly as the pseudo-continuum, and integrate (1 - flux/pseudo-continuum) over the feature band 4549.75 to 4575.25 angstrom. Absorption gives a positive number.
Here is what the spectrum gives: -1.0 angstrom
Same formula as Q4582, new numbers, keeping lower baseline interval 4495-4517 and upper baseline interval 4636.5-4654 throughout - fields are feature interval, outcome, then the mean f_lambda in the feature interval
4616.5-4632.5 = 0.02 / 10.3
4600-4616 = 0.03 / 10.2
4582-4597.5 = -0.03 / 10.7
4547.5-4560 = -0.03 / 10.6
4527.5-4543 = -0.02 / 10.3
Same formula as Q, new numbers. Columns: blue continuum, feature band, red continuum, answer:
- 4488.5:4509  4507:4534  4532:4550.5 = 0.7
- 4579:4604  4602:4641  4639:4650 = 0.7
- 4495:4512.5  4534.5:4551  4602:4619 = -0.5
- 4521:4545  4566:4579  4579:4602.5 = -0.9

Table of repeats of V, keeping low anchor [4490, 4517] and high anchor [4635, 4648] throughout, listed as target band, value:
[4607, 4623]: 0.28 angstrom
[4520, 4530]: 0.34 angstrom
